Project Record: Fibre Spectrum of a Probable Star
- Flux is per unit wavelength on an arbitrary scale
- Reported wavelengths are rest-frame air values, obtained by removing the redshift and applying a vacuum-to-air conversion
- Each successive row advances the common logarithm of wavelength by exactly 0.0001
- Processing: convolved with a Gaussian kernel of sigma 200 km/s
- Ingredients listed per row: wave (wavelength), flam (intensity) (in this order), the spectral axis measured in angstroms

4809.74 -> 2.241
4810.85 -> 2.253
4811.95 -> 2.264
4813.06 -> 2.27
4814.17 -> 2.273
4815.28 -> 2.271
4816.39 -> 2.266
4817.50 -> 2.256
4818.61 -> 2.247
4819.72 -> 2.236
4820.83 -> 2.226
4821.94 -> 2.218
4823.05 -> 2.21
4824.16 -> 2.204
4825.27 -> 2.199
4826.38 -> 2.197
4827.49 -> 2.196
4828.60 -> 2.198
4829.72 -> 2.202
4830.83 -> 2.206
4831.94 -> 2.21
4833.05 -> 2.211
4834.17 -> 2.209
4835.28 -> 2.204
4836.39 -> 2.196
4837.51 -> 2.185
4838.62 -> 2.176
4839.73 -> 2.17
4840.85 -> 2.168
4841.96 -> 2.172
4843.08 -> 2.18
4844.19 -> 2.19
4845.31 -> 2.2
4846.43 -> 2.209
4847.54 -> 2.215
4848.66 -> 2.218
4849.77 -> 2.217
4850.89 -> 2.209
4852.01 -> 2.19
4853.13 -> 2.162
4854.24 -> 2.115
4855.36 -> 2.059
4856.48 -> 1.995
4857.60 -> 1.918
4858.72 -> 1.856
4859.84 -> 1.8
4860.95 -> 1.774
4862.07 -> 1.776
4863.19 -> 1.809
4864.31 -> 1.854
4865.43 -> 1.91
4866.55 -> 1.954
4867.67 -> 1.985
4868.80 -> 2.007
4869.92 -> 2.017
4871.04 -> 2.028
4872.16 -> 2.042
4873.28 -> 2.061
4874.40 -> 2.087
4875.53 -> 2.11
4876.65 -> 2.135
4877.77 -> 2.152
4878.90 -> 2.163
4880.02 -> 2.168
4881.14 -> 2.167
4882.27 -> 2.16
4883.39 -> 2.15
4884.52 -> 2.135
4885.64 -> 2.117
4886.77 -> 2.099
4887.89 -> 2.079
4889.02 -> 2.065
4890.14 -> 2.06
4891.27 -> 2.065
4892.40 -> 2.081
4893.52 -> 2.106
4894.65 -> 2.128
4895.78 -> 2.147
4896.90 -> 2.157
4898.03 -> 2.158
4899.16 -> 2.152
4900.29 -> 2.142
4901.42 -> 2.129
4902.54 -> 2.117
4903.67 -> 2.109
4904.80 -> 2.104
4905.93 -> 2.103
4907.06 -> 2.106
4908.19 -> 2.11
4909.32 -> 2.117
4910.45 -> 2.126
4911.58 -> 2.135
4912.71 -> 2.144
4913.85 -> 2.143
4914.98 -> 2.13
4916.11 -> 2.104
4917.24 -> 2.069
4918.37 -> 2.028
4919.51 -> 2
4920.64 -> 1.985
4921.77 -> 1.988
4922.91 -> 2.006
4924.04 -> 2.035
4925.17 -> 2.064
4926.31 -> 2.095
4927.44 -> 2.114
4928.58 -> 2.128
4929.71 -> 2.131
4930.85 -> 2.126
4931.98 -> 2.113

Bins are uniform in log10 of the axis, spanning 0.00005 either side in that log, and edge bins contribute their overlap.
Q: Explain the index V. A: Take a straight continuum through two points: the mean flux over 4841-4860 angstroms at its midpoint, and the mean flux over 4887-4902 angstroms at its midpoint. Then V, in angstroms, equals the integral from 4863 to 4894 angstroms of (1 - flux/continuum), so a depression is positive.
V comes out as 0.73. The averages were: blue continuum 2.12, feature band 2.07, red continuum 2.11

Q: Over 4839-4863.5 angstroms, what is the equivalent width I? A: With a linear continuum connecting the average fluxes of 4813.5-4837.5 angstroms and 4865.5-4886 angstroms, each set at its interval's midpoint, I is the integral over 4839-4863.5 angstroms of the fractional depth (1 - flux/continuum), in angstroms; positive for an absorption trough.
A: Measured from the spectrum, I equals 0.9 angstroms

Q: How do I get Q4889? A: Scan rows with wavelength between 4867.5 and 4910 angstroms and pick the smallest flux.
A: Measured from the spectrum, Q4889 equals 1.985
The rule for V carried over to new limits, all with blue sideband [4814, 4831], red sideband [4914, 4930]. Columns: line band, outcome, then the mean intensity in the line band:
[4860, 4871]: 1.3 angstroms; 1.9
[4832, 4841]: 0.0 angstroms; 2.19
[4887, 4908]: -0.1 angstroms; 2.11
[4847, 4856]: 0.0 angstroms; 2.17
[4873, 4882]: 0.0 angstroms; 2.13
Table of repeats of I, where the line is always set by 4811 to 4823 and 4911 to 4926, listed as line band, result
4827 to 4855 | 0.2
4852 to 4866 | 1.6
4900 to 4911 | -0.1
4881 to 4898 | 0.0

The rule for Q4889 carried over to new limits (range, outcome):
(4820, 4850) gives 2.168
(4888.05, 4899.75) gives 2.06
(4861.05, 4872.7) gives 1.776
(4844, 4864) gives 1.774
